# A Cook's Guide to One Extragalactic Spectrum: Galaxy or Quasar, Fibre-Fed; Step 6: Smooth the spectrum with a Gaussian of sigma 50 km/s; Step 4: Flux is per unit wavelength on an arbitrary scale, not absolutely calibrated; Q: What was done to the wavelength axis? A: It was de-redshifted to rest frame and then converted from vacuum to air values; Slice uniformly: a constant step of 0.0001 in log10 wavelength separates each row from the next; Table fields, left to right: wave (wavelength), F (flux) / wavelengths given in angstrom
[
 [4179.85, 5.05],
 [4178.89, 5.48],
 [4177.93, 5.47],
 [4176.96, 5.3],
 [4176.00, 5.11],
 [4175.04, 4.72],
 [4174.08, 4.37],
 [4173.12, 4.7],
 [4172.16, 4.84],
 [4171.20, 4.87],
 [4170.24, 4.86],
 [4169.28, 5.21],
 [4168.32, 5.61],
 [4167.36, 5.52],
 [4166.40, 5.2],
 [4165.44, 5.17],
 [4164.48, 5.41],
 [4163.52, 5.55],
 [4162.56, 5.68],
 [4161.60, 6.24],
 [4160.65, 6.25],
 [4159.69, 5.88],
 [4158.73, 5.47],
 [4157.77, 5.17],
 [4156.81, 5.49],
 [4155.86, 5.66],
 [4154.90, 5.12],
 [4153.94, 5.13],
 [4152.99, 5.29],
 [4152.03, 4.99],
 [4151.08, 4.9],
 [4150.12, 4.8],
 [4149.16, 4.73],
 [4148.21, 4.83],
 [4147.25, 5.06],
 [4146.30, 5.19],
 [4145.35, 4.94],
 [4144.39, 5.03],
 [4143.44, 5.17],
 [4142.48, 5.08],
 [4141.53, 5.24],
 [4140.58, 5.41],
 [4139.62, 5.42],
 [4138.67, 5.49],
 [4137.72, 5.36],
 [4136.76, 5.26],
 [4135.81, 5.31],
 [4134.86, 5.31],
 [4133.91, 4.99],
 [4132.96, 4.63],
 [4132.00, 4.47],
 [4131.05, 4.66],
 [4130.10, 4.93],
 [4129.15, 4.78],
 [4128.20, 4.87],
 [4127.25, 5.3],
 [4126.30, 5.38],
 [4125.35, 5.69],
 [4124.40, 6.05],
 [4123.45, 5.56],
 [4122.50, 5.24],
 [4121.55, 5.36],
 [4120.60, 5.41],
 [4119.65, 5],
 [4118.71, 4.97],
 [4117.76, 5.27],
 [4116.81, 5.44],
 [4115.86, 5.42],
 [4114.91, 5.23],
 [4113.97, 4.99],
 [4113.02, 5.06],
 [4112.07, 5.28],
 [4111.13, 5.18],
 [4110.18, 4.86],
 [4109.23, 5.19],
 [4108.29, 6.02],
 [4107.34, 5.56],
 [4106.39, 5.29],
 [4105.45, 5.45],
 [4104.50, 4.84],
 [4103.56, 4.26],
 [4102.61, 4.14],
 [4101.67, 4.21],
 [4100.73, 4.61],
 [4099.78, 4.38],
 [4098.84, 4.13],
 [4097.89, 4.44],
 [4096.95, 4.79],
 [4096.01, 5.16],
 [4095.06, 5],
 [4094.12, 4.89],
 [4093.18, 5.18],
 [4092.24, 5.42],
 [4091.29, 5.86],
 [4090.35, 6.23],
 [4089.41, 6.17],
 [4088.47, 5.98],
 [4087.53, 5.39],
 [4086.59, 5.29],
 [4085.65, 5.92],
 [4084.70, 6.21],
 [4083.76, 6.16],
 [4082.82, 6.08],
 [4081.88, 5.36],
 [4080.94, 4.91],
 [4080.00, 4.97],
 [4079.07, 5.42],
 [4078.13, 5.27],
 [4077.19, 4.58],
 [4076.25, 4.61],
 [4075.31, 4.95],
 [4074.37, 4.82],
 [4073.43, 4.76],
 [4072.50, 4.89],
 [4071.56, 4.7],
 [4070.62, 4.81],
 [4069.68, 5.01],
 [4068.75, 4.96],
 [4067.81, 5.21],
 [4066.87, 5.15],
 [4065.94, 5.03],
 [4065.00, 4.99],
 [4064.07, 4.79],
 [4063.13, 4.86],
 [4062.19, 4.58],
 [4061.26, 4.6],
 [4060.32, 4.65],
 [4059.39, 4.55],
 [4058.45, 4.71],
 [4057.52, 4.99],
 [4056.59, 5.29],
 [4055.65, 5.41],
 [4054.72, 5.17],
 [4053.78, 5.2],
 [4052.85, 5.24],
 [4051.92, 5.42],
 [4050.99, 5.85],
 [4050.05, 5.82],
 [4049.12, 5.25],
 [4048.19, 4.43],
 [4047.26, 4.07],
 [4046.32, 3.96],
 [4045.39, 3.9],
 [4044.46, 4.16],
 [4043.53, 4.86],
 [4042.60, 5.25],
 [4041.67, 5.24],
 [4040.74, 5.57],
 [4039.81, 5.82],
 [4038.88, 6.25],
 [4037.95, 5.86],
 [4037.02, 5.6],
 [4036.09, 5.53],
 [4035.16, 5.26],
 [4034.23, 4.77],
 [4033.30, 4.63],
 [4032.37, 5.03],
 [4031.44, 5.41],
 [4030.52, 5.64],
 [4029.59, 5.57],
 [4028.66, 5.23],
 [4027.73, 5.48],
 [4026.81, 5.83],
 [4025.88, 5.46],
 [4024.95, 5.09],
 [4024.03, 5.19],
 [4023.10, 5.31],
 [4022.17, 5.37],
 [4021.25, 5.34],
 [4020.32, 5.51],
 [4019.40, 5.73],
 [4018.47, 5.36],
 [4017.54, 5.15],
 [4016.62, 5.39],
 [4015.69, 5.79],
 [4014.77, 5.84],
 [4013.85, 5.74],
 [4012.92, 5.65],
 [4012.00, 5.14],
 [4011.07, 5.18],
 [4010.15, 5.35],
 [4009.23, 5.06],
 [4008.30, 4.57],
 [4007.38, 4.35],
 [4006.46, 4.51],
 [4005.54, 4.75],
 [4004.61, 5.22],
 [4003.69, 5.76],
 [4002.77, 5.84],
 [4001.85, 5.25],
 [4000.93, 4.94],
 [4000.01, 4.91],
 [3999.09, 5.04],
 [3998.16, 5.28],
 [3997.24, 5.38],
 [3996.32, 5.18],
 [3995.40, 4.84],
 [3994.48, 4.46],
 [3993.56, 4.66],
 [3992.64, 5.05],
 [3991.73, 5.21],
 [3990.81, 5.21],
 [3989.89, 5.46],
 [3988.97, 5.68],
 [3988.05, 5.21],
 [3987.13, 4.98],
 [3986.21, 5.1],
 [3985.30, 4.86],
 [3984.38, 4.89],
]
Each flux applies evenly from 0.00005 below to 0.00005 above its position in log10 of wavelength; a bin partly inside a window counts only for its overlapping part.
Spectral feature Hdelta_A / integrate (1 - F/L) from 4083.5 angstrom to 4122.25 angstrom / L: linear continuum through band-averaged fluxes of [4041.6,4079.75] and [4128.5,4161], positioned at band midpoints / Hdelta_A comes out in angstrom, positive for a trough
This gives -1.34 angstrom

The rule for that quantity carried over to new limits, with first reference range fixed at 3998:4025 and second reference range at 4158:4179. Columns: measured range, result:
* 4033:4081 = 2.35 angstrom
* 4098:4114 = 1.18 angstrom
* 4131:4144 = 0.38 angstrom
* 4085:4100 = -0.02 angstrom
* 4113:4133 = 0.42 angstrom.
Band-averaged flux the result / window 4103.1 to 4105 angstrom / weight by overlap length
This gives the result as 4.56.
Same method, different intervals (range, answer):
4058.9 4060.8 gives 4.59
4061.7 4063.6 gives 4.71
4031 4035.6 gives 5.01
